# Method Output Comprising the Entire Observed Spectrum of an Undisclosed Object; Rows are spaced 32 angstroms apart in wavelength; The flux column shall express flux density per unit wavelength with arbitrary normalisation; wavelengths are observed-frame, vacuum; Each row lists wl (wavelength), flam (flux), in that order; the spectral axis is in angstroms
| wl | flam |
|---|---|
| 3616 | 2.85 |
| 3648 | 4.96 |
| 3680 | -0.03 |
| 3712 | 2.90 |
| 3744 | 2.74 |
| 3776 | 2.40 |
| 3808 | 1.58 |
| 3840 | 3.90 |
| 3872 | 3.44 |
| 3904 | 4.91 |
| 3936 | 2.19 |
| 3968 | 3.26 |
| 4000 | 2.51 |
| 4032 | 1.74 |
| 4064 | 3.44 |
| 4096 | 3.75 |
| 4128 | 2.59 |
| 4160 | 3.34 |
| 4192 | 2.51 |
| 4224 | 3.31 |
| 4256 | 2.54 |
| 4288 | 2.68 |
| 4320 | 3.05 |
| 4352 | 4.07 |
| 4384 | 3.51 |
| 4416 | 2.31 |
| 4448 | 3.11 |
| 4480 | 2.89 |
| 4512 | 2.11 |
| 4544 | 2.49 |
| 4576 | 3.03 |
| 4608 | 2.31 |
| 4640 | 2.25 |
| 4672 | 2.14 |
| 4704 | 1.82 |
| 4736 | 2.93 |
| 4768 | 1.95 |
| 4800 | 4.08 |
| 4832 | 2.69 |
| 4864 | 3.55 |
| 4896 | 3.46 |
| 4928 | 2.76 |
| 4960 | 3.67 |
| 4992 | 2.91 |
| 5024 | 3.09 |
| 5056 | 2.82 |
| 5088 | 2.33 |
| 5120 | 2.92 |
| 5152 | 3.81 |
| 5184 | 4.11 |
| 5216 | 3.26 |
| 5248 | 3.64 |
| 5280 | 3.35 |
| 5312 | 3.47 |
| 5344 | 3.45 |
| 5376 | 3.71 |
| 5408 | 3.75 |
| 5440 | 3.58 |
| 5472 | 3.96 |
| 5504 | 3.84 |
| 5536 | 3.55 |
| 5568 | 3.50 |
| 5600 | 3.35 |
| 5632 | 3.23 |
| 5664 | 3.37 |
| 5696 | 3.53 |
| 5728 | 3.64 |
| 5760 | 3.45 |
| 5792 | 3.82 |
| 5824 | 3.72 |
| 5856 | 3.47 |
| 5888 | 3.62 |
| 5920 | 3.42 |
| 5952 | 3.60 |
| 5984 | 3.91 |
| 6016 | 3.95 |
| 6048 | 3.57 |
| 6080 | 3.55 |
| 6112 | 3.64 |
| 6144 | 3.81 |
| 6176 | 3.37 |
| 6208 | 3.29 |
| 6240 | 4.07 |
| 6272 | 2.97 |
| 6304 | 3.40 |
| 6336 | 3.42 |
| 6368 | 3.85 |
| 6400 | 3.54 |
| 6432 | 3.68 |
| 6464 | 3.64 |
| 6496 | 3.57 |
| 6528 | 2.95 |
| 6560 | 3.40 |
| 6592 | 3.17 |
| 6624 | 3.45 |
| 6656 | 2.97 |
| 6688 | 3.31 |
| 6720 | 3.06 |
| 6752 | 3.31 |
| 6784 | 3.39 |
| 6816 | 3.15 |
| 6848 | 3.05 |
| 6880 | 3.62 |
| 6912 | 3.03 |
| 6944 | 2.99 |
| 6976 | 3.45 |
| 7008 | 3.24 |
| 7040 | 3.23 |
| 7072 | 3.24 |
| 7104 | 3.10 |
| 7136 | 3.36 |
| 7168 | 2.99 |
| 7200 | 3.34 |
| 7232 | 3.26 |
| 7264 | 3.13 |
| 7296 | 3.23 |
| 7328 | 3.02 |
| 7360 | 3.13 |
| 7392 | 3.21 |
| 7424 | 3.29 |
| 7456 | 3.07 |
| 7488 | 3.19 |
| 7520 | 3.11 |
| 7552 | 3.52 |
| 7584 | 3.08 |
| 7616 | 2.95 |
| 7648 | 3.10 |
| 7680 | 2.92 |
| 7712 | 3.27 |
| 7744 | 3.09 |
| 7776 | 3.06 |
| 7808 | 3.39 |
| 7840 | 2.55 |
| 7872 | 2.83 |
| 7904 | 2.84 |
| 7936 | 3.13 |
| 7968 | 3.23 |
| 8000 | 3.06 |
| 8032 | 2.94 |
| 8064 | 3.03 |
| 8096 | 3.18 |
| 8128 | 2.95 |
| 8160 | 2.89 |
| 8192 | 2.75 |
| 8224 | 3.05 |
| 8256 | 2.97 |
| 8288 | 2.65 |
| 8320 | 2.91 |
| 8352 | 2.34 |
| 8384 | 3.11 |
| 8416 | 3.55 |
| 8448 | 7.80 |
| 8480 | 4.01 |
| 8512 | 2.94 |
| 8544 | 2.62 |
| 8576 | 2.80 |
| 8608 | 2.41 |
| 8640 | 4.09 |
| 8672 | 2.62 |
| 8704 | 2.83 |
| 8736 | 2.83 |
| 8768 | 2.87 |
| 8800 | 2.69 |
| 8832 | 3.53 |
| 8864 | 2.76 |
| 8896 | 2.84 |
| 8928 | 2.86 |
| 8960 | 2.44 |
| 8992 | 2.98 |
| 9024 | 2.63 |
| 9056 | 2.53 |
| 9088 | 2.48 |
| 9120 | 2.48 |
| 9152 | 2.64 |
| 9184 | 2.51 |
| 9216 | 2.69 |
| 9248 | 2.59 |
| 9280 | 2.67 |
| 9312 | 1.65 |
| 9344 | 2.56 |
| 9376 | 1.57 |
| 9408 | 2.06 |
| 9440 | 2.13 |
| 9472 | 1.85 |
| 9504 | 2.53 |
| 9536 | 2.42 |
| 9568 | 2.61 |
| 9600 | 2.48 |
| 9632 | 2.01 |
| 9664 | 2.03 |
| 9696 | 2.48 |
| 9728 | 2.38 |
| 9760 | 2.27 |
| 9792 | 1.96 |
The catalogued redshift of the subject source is 0.285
